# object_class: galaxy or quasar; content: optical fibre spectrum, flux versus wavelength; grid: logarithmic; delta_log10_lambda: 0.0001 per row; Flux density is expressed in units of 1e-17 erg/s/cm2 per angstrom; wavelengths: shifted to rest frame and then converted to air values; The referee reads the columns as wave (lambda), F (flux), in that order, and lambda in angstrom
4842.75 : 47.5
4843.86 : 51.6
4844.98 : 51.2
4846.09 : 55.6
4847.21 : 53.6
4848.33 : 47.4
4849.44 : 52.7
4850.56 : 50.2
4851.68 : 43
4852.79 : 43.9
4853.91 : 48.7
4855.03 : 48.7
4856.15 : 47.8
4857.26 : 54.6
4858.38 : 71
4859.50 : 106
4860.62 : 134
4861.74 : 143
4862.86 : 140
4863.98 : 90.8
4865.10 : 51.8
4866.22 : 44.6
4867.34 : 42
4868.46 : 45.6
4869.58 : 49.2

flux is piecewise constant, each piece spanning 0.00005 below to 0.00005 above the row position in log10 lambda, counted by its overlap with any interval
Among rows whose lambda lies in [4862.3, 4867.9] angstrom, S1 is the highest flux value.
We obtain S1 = 140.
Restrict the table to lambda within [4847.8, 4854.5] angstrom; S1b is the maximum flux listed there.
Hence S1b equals 52.7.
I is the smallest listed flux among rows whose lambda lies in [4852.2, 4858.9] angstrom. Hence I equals 43.9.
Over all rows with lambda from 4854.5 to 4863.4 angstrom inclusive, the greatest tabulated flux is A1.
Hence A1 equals 143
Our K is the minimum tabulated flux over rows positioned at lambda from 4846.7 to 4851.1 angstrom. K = 47.4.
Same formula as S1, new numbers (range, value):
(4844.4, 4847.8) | 55.6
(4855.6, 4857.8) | 54.6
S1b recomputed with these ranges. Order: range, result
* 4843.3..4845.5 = 51.6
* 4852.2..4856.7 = 48.7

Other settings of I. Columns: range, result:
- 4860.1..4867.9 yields 42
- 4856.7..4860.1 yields 54.6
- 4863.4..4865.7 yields 51.8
